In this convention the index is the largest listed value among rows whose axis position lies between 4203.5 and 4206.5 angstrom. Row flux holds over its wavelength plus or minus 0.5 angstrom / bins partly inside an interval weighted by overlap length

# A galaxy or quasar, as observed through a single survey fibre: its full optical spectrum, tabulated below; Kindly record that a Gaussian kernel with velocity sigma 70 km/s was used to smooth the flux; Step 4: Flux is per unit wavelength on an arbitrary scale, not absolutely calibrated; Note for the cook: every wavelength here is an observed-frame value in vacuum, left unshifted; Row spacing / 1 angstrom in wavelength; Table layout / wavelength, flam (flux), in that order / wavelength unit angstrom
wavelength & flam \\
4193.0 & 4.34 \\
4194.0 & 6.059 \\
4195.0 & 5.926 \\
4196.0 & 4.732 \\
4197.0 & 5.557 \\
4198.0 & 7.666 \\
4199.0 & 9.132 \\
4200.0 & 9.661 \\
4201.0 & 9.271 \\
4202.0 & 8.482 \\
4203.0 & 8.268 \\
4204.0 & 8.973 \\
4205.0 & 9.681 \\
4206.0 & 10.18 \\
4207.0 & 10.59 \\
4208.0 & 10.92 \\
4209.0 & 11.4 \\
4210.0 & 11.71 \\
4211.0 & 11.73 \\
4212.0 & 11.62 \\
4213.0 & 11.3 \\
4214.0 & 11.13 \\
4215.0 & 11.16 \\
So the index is 10.18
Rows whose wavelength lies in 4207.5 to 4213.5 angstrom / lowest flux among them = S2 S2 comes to 10.92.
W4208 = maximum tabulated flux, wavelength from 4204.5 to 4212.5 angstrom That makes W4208 11.73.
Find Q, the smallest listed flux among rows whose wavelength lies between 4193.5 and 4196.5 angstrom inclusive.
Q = 4.732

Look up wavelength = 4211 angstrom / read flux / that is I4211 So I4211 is 11.73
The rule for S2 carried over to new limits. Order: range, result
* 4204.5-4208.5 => 9.681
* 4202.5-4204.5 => 8.268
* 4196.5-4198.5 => 5.557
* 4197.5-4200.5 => 7.666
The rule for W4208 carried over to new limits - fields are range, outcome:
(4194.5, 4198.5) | 7.666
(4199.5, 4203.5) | 9.661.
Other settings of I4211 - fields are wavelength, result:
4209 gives 11.4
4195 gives 5.926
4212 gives 11.62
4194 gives 6.059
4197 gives 5.557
